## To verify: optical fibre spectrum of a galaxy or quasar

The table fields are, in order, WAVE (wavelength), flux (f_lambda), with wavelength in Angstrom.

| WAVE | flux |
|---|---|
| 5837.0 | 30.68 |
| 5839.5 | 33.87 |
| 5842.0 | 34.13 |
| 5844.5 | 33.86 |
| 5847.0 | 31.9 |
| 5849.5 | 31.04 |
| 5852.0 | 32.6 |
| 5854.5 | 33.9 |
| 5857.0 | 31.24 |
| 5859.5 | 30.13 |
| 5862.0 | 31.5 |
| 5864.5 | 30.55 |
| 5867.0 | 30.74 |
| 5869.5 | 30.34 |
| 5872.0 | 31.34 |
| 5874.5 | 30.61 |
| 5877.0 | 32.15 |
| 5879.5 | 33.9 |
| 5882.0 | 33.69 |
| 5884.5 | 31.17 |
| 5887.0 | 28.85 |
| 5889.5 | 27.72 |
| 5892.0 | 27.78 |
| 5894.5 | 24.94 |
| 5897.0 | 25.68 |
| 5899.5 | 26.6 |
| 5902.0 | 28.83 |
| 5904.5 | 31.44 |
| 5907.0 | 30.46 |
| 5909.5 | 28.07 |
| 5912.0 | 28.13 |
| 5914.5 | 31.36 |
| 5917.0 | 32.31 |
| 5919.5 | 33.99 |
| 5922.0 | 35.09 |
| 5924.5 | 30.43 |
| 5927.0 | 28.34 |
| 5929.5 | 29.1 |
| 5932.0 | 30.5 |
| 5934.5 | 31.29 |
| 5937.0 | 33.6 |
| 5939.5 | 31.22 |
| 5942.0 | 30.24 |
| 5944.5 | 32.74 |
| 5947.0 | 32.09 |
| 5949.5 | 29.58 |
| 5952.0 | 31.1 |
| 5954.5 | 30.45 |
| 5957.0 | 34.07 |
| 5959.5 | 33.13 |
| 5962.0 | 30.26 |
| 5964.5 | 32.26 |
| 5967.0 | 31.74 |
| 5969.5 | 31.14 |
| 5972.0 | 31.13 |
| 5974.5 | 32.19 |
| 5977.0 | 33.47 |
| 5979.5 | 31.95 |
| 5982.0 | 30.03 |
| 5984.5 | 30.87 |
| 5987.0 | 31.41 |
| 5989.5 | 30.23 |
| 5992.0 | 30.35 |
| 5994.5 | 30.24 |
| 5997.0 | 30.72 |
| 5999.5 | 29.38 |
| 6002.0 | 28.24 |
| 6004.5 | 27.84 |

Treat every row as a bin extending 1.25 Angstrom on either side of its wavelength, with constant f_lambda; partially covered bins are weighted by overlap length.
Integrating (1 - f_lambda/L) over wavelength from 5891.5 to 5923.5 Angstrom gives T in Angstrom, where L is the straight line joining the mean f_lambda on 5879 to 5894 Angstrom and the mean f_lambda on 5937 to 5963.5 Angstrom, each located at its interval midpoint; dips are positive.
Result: 1.0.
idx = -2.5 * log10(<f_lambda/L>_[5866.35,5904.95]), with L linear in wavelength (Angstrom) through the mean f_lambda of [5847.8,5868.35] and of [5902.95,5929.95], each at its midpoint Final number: 0.053 mag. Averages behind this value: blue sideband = 31.5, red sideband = 30.8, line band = 29.7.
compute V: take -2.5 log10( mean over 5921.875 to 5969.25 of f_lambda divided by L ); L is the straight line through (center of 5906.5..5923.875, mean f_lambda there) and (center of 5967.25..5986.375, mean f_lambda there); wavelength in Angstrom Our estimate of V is 0.00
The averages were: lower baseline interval 31.3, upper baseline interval 31.5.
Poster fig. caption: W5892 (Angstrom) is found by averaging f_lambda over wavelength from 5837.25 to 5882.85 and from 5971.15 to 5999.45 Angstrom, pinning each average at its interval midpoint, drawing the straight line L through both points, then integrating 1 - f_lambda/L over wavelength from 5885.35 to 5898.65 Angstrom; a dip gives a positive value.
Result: 1.96 Angstrom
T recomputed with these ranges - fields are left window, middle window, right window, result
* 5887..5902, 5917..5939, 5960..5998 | -2.3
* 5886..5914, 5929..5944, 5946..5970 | -0.4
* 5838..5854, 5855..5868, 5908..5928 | 0.6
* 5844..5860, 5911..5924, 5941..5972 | -0.2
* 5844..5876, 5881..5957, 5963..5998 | 2.6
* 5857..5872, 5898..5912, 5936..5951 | 1.0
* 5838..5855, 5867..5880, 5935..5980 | 0.5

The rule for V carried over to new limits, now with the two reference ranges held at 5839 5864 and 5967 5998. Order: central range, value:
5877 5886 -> -0.02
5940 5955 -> 0.01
